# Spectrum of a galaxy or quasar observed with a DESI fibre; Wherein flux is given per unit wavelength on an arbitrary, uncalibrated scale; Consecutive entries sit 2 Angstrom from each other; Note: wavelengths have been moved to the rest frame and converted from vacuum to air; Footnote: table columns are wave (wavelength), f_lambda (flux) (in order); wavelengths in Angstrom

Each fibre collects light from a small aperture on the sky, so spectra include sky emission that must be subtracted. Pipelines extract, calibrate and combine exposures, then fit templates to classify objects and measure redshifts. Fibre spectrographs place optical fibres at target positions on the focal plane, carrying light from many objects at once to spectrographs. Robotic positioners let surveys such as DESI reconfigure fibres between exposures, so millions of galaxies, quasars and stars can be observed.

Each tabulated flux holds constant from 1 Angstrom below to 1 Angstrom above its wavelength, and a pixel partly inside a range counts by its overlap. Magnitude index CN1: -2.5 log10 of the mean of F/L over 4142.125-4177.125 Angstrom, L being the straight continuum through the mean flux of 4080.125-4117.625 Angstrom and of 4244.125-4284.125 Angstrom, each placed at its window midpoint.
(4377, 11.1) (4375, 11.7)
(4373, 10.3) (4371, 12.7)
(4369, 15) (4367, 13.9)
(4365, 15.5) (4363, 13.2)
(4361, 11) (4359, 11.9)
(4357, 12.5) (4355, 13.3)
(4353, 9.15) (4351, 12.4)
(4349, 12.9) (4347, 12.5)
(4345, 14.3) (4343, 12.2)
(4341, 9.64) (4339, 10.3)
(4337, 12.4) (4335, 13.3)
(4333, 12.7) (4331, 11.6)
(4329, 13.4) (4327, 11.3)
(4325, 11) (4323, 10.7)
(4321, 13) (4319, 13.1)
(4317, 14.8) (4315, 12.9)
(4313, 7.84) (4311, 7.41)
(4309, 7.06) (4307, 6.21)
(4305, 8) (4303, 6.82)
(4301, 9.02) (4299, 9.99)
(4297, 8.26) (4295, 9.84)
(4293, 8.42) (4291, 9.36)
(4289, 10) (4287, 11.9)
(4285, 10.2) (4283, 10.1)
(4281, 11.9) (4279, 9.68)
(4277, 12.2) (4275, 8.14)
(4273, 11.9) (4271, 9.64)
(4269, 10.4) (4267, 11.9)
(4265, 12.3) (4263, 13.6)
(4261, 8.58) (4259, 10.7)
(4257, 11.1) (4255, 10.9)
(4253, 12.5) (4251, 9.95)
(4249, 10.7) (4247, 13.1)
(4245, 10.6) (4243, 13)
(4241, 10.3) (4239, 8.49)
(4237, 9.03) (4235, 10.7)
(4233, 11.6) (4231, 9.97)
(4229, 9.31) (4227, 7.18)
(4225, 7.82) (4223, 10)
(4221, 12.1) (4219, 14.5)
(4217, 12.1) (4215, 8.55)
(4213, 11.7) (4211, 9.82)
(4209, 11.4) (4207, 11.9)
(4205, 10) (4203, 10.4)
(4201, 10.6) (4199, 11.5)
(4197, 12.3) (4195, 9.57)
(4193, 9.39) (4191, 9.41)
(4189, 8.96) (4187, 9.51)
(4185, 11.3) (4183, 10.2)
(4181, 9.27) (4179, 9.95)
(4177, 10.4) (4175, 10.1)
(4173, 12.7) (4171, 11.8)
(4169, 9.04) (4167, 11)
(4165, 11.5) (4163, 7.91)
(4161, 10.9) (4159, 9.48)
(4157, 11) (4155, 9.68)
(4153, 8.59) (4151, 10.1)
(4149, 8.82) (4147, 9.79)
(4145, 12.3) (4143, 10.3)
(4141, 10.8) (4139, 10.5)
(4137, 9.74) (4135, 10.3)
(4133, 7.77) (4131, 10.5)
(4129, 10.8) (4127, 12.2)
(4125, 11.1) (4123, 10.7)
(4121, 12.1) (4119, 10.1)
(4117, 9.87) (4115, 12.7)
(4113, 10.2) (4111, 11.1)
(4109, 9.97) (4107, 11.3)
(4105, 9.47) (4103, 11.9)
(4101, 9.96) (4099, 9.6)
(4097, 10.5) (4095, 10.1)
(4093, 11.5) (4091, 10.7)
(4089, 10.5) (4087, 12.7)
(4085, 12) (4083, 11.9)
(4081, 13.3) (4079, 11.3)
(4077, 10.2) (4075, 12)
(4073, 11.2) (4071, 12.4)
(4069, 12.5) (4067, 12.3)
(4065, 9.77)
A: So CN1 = 0.07 mag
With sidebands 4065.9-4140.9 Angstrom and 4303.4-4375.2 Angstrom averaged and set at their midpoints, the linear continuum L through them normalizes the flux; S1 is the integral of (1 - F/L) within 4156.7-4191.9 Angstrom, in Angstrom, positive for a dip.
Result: 3.0 Angstrom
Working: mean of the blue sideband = 11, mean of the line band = 10.2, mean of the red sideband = 11.7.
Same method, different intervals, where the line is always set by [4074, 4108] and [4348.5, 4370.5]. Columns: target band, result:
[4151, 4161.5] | 1.48 Angstrom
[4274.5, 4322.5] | 9.84 Angstrom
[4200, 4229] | 3.29 Angstrom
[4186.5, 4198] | 1.84 Angstrom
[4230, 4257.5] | 2.78 Angstrom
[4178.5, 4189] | 1.57 Angstrom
